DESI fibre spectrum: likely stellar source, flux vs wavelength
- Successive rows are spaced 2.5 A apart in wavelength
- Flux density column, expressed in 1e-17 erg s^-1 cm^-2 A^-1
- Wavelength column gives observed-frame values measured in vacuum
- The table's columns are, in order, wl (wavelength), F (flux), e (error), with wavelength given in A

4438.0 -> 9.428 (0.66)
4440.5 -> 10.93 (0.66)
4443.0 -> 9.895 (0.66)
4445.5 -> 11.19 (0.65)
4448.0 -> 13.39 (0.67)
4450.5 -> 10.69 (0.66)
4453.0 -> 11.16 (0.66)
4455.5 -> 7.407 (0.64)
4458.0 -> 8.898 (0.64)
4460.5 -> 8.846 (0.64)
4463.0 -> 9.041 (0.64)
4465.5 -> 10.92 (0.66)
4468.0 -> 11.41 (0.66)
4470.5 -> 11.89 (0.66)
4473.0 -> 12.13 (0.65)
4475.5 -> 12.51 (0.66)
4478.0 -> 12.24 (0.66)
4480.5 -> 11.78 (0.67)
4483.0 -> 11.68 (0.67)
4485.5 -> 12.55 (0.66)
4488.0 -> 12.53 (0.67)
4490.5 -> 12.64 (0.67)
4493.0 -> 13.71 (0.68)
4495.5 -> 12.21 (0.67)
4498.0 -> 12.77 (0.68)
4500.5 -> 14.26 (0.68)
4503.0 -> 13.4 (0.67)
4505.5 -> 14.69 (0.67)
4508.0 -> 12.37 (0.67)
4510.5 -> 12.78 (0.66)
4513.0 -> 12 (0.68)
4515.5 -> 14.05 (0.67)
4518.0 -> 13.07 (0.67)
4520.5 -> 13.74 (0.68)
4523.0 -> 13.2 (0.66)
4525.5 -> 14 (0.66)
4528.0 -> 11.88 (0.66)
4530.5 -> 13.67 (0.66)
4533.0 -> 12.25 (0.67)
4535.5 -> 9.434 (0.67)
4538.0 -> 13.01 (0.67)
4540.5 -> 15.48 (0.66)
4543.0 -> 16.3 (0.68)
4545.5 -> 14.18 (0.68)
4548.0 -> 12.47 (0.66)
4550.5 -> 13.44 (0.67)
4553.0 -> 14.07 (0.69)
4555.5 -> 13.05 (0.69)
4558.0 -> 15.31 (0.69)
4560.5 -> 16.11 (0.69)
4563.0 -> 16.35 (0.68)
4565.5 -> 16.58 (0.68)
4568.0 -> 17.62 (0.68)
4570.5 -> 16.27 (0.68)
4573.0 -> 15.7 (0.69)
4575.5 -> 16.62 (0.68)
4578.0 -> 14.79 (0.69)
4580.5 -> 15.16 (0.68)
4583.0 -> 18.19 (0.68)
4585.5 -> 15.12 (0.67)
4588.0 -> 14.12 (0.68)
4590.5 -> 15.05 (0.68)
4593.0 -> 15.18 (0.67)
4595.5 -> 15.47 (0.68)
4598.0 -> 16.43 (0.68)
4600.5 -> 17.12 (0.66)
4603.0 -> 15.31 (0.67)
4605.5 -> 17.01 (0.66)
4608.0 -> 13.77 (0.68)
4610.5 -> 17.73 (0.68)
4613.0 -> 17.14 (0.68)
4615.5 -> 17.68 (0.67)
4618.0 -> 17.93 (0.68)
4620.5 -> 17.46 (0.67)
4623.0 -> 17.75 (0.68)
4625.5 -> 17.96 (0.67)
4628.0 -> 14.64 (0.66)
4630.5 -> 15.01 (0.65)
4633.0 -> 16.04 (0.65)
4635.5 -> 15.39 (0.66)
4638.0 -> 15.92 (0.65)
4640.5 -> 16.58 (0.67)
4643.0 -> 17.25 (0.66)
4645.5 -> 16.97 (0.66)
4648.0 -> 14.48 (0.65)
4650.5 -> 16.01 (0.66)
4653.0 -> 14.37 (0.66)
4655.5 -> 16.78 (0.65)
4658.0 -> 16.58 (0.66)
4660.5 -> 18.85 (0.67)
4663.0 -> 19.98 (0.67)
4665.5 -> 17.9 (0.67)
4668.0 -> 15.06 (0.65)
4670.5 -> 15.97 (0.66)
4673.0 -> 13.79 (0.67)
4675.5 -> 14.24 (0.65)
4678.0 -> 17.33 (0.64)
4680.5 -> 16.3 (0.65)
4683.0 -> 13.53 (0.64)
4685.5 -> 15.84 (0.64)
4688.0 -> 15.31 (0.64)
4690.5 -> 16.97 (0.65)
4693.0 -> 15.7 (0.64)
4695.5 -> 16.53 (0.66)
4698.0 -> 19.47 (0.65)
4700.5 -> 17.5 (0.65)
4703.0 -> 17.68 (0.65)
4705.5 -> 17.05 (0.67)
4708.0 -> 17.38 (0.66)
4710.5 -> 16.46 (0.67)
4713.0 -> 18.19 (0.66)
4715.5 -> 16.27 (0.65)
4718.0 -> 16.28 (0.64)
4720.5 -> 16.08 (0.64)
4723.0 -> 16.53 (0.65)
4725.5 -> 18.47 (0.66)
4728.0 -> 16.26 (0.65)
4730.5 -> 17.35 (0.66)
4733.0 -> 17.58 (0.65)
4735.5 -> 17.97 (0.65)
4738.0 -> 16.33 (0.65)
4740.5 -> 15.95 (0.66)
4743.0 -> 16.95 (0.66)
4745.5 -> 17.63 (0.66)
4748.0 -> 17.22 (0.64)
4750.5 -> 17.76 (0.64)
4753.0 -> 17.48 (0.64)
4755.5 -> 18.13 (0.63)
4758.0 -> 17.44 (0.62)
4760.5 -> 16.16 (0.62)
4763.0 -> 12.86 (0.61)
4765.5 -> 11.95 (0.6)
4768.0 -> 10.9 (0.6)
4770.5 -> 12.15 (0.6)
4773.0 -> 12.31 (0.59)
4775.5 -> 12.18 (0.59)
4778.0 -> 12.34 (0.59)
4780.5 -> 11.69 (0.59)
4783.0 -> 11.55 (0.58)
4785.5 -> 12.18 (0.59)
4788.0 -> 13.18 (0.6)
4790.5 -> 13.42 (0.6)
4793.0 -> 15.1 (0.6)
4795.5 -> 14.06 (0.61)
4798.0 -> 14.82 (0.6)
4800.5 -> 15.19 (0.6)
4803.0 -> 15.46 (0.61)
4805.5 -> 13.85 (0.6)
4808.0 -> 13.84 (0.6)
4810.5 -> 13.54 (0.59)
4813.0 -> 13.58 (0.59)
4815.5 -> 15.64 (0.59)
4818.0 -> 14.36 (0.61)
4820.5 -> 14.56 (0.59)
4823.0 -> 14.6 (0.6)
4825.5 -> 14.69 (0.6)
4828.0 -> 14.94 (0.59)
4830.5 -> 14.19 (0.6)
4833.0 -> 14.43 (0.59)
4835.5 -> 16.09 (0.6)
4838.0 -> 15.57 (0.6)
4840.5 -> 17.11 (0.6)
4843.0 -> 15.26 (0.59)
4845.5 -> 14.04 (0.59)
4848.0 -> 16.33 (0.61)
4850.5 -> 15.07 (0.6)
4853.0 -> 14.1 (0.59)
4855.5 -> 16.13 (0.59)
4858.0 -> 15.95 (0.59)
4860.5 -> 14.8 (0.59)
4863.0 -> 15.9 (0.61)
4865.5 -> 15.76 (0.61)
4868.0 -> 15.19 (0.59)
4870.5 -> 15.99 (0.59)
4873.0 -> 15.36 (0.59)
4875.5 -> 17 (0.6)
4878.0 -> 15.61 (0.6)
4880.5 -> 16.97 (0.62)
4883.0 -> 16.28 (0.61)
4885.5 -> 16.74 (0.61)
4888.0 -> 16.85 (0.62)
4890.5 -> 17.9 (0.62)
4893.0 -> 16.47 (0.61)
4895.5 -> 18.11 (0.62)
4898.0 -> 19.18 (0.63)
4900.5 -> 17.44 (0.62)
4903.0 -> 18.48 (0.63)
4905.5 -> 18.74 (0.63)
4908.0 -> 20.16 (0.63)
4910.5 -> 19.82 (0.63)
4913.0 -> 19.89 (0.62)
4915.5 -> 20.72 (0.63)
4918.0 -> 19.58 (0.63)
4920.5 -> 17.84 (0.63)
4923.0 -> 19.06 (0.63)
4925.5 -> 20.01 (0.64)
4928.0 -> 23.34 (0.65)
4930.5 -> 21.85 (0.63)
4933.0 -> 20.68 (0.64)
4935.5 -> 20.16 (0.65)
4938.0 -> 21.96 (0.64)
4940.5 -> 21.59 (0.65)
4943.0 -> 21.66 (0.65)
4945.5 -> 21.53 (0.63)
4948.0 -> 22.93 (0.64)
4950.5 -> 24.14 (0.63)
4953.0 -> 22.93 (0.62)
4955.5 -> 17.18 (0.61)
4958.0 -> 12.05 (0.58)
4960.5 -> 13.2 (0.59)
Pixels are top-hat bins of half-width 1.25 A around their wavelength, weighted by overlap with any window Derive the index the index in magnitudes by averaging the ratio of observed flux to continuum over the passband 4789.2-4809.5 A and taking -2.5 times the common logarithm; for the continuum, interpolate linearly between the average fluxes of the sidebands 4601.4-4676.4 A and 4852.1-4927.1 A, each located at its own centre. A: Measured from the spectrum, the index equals 0.18 mag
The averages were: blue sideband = 16.4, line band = 14.5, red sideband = 17.4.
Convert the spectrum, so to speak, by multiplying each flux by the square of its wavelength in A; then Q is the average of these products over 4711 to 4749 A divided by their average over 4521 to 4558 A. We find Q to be 1.38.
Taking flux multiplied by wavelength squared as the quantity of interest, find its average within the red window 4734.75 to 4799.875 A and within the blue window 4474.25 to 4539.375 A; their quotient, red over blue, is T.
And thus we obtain 1.3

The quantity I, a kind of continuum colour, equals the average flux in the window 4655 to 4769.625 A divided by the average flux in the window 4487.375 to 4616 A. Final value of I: 1.14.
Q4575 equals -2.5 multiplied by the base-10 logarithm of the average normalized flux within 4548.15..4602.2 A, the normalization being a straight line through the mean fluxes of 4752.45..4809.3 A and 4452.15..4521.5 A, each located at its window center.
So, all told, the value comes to -0.231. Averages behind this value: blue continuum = 12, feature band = 15.5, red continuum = 13.8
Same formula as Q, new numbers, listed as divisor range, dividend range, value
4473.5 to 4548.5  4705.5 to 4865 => 1.31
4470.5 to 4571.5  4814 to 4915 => 1.40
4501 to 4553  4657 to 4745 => 1.36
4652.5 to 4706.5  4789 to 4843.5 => 0.94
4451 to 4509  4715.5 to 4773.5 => 1.53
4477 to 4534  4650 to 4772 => 1.38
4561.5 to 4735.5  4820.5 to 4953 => 1.20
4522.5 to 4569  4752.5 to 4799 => 1.06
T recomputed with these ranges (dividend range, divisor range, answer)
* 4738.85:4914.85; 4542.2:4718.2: 1.04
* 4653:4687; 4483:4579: 1.24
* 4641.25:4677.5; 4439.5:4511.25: 1.51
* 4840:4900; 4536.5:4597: 1.21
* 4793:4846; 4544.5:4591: 1.08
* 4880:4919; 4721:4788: 1.29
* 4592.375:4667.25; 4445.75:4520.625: 1.47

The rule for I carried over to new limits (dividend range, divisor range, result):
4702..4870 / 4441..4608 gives 1.13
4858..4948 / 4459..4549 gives 1.47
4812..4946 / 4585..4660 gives 1.07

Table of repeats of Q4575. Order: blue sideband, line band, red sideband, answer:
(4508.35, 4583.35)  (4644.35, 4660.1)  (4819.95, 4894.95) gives -0.088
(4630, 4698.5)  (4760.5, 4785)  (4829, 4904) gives 0.304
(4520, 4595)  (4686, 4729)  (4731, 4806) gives -0.152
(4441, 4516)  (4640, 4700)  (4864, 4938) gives -0.109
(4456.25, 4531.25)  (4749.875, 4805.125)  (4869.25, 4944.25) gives 0.200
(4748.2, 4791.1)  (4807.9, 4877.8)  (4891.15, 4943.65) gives 0.109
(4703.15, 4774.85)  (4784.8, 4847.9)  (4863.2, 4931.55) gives 0.173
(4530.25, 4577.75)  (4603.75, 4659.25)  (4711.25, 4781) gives -0.090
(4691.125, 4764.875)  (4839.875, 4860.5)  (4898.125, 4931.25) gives 0.213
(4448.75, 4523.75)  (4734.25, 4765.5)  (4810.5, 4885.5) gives -0.153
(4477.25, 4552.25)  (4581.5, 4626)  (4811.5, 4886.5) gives -0.198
